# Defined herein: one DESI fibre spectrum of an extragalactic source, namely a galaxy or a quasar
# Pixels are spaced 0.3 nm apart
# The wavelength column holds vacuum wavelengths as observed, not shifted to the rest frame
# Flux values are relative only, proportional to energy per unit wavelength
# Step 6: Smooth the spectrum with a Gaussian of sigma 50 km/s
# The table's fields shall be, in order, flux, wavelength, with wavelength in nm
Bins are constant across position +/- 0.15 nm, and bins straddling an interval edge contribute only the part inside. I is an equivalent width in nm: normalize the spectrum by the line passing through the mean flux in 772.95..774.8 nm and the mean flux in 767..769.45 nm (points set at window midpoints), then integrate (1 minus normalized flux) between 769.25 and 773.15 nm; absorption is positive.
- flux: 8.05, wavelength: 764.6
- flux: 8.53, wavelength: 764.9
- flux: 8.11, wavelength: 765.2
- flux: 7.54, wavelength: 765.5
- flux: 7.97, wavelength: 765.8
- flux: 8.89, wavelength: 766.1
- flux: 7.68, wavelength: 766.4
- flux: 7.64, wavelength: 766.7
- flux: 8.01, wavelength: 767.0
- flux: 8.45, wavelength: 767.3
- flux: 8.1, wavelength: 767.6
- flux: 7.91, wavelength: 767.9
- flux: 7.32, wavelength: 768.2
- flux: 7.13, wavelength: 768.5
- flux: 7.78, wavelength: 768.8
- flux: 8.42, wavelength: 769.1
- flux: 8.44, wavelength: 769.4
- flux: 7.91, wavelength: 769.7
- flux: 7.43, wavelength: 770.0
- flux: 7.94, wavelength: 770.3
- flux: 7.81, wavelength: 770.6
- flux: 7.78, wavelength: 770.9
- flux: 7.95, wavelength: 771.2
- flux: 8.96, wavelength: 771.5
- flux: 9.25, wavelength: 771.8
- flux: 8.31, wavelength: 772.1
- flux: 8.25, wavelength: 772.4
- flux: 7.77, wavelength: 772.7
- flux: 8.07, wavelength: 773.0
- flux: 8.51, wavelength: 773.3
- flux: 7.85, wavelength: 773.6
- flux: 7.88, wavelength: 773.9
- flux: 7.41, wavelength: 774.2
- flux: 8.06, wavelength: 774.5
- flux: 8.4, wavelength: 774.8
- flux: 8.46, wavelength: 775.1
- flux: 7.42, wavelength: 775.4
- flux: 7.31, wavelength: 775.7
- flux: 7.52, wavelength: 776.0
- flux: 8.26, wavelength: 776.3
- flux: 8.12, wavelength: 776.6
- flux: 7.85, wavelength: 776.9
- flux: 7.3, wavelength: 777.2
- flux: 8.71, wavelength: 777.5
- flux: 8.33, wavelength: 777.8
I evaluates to -0.09 nm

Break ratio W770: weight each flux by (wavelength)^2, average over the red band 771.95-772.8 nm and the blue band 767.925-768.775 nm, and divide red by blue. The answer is 1.1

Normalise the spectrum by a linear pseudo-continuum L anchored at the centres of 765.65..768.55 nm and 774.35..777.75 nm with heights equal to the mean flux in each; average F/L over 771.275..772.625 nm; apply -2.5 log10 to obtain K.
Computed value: -0.09 mag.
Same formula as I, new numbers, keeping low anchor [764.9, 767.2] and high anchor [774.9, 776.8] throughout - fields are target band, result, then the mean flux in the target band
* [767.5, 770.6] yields 0.06 nm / 7.83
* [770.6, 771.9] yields -0.07 nm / 8.38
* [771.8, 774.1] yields -0.07 nm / 8.15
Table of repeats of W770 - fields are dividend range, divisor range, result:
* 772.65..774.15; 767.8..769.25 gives 1.05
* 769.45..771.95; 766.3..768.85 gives 1.05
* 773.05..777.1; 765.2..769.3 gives 1.02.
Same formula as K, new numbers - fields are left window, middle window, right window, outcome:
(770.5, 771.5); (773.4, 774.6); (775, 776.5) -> 0.01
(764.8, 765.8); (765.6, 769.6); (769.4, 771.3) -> 0.00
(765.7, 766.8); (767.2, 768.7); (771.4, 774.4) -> 0.05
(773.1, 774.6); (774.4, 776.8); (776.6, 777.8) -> 0.01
